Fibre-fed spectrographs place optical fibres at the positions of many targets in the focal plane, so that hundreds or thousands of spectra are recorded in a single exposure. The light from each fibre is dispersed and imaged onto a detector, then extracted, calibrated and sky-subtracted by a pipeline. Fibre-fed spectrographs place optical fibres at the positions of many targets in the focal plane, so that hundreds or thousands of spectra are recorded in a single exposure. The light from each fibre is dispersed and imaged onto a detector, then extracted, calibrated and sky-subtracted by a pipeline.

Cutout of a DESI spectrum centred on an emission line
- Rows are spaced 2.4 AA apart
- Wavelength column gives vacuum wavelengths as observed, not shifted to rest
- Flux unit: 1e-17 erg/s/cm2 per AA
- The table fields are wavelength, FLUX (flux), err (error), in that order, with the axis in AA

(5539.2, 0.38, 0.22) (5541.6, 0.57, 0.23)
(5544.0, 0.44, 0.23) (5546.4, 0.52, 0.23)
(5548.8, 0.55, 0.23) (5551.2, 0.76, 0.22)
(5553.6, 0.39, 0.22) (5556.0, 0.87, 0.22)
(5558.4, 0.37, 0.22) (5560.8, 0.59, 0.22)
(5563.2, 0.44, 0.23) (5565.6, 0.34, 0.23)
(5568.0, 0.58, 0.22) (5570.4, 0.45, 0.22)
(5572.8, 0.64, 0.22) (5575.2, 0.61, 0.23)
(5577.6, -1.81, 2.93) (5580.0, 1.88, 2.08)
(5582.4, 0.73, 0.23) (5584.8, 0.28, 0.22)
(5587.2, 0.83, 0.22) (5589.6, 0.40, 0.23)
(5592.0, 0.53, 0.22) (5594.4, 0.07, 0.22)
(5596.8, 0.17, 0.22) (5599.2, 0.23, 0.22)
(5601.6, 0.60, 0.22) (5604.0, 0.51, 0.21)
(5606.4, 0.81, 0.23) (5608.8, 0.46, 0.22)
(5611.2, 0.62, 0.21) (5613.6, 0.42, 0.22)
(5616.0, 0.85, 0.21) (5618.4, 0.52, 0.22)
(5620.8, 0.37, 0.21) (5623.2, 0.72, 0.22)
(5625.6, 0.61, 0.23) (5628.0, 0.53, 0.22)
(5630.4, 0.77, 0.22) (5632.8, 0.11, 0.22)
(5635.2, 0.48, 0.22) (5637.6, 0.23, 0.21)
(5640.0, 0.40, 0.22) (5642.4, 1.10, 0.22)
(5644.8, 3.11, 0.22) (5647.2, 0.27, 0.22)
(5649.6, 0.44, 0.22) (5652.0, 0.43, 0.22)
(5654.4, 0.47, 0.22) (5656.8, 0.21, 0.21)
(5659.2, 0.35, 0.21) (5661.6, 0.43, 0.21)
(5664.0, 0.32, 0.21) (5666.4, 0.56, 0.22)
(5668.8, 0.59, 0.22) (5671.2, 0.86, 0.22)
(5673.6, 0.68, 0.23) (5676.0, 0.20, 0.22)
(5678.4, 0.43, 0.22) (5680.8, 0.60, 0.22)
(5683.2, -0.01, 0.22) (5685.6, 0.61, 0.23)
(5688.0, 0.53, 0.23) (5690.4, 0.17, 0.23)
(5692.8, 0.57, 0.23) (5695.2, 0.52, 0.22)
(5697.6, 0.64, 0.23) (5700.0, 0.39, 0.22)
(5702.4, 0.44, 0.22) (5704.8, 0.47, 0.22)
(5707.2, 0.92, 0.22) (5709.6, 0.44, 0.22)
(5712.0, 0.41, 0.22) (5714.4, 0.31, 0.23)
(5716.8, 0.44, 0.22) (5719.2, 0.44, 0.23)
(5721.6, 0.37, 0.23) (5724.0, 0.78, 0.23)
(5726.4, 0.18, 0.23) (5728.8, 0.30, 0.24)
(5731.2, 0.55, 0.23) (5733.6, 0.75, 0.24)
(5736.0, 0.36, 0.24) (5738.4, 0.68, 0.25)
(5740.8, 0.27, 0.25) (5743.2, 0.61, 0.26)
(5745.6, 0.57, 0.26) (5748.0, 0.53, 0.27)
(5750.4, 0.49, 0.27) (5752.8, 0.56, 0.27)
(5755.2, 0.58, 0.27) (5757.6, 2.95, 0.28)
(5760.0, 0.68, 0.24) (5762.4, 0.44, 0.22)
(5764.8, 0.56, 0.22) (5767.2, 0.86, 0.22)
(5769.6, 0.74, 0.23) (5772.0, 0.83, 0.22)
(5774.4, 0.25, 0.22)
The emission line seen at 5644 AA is H-beta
